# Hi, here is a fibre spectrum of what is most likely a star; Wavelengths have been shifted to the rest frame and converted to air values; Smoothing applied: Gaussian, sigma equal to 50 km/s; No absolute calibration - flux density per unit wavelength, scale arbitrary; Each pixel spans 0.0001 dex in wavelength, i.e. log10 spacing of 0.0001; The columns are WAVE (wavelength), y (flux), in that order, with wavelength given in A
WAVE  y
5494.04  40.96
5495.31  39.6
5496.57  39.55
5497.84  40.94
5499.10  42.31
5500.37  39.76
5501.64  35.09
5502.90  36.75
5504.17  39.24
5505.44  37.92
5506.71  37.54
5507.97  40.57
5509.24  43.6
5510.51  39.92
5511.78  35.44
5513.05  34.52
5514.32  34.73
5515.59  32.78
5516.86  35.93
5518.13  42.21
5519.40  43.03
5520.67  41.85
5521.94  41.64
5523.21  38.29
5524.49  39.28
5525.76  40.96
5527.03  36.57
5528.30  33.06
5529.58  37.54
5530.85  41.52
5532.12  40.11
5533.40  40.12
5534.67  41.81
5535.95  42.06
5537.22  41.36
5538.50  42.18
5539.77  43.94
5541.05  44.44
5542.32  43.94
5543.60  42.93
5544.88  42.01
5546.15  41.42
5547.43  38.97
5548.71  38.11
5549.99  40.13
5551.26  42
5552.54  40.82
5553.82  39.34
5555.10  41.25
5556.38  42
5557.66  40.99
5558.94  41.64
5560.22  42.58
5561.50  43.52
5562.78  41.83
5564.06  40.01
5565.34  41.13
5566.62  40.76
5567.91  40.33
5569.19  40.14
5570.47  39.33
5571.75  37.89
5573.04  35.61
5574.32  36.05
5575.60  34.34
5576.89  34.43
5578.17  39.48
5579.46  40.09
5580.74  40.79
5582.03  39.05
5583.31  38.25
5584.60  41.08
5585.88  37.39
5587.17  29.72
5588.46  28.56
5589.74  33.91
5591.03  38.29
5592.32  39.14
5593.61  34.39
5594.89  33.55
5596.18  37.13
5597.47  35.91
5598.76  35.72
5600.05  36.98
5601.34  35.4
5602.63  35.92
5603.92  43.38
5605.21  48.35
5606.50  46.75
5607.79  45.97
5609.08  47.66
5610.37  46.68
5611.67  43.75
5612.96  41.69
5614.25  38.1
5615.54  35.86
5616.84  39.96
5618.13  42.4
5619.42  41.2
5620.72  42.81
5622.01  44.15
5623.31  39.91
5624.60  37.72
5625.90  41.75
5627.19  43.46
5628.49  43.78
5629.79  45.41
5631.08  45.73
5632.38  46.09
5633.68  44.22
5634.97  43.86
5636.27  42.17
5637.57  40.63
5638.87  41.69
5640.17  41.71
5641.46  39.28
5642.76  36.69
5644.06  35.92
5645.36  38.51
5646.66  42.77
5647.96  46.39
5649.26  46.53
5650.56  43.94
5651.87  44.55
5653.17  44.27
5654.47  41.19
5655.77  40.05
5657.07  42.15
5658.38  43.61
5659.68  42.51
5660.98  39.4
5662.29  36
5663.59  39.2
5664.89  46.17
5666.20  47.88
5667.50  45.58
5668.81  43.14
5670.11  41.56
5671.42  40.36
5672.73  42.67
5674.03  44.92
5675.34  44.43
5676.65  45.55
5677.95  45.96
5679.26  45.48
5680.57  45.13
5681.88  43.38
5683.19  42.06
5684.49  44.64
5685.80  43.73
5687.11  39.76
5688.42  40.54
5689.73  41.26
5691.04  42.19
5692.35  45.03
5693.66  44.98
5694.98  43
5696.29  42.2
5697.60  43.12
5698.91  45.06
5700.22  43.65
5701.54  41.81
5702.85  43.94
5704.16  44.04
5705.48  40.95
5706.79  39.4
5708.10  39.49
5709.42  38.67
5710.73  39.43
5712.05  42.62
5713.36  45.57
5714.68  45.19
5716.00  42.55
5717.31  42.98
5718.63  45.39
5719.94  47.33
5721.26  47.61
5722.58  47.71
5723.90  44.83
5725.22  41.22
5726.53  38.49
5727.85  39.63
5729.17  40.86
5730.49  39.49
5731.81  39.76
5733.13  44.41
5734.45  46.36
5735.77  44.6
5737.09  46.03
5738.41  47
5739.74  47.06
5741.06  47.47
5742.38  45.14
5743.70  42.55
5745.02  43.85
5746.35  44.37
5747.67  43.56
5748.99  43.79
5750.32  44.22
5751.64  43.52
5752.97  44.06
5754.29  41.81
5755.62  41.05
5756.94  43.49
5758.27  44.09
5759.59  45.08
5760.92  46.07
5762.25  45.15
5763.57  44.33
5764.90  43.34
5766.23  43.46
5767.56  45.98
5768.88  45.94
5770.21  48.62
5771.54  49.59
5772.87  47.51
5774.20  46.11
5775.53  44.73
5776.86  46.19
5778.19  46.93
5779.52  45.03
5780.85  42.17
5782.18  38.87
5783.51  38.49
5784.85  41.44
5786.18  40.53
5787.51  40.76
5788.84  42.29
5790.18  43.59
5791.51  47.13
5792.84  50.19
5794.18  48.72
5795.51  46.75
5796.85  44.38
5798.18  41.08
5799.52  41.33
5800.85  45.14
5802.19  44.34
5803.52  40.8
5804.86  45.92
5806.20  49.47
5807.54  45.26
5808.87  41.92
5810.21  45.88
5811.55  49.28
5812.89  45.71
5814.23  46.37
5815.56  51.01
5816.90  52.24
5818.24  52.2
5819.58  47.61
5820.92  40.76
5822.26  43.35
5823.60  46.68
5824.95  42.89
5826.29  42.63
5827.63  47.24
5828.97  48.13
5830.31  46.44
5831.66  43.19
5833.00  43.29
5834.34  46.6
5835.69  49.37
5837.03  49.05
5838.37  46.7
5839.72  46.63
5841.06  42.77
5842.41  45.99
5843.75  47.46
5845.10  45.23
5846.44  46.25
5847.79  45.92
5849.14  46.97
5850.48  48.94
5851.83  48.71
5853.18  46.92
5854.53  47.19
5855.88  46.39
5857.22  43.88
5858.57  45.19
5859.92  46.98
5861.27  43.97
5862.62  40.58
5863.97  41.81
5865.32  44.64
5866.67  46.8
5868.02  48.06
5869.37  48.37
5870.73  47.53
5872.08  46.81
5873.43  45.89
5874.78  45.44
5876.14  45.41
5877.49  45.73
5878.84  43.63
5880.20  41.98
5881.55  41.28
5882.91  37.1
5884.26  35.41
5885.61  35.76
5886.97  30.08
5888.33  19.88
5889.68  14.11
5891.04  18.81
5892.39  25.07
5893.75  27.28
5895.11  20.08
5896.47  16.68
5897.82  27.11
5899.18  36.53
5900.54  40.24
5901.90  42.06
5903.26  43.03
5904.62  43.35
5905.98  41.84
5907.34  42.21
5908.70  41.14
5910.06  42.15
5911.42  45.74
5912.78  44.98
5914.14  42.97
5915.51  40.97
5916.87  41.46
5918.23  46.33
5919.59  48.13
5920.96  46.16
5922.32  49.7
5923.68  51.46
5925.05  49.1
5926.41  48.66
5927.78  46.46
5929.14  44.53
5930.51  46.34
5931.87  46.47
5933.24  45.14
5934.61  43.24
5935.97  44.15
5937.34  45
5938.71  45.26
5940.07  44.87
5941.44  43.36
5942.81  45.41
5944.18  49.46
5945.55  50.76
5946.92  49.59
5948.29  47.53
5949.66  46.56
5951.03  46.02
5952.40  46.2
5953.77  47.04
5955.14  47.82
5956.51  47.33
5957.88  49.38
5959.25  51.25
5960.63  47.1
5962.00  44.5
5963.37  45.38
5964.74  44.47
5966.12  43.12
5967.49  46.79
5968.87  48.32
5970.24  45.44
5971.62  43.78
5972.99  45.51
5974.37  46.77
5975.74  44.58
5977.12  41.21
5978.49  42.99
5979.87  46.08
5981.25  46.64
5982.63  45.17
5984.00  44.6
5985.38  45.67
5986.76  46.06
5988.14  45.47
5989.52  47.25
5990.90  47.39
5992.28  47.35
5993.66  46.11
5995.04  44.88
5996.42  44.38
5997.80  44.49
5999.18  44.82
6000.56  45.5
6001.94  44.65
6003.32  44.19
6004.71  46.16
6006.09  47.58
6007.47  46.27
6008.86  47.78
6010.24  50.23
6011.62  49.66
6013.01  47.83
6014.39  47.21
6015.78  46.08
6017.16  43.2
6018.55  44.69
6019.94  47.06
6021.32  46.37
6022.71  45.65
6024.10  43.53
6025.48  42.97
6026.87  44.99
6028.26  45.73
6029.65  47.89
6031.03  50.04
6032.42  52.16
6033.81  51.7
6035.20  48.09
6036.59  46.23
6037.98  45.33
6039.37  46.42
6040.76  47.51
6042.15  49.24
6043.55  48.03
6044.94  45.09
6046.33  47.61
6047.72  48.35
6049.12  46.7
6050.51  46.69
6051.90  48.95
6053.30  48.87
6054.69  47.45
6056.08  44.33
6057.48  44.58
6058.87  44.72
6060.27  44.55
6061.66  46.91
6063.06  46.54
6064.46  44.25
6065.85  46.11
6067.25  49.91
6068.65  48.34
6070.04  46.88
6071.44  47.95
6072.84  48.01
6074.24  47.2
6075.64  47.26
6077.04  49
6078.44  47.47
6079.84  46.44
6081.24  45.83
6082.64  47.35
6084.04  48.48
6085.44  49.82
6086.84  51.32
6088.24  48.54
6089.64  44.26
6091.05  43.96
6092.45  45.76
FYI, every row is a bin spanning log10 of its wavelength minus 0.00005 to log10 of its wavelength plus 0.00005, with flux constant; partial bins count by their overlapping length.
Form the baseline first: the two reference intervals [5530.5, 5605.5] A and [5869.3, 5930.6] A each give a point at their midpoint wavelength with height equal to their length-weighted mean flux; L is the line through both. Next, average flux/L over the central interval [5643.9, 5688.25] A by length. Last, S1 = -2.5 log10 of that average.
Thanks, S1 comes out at -0.09 mag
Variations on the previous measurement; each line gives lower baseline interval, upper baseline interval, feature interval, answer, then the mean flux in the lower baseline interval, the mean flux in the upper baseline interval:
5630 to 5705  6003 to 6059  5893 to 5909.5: 0.28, 42.9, 46.9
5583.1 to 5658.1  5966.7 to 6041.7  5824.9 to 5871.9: -0.05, 40.7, 46.2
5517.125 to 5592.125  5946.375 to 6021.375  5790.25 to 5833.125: -0.06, 39.7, 46.2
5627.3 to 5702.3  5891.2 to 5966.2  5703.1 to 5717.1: 0.03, 42.9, 43.3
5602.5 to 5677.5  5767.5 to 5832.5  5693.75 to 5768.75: 0.01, 42.6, 45.3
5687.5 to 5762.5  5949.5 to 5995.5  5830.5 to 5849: -0.03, 43.4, 46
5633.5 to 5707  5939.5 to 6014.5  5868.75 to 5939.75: 0.13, 42.7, 46.3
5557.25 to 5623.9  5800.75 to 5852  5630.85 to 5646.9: -0.01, 39.4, 46.3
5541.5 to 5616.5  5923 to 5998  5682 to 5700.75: -0.04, 39.5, 46.2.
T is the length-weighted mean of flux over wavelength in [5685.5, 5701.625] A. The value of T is 42.8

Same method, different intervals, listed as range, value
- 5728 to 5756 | 43.8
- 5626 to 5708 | 42.8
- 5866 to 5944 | 40.8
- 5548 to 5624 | 39.6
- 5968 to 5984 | 45.1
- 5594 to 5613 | 40.9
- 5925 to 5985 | 46.1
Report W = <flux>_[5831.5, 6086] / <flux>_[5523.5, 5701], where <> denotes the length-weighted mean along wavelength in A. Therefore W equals 1.1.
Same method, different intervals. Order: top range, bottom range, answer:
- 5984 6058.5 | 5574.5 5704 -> 1.13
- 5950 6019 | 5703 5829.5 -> 1.04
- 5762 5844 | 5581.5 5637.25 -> 1.13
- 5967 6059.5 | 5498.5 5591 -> 1.18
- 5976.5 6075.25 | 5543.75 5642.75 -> 1.16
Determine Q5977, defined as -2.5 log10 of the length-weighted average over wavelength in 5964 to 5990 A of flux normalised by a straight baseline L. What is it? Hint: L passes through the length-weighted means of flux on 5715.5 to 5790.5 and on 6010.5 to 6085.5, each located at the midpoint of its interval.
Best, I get 0.03 mag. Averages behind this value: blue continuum 44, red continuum 47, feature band 45.2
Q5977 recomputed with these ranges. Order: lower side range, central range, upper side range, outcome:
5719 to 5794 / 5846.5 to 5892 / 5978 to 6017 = 0.09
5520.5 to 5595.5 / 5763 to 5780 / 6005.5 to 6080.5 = -0.08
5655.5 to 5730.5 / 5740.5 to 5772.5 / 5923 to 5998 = -0.02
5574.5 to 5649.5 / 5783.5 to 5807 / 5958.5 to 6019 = -0.03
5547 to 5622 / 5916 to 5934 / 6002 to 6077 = -0.04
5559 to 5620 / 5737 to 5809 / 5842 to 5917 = -0.12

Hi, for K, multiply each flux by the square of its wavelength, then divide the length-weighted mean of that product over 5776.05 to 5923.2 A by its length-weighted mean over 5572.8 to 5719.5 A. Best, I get 1.11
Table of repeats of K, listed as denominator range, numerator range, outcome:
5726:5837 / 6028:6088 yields 1.16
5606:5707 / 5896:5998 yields 1.16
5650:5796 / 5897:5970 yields 1.11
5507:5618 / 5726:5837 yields 1.22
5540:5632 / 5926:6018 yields 1.31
